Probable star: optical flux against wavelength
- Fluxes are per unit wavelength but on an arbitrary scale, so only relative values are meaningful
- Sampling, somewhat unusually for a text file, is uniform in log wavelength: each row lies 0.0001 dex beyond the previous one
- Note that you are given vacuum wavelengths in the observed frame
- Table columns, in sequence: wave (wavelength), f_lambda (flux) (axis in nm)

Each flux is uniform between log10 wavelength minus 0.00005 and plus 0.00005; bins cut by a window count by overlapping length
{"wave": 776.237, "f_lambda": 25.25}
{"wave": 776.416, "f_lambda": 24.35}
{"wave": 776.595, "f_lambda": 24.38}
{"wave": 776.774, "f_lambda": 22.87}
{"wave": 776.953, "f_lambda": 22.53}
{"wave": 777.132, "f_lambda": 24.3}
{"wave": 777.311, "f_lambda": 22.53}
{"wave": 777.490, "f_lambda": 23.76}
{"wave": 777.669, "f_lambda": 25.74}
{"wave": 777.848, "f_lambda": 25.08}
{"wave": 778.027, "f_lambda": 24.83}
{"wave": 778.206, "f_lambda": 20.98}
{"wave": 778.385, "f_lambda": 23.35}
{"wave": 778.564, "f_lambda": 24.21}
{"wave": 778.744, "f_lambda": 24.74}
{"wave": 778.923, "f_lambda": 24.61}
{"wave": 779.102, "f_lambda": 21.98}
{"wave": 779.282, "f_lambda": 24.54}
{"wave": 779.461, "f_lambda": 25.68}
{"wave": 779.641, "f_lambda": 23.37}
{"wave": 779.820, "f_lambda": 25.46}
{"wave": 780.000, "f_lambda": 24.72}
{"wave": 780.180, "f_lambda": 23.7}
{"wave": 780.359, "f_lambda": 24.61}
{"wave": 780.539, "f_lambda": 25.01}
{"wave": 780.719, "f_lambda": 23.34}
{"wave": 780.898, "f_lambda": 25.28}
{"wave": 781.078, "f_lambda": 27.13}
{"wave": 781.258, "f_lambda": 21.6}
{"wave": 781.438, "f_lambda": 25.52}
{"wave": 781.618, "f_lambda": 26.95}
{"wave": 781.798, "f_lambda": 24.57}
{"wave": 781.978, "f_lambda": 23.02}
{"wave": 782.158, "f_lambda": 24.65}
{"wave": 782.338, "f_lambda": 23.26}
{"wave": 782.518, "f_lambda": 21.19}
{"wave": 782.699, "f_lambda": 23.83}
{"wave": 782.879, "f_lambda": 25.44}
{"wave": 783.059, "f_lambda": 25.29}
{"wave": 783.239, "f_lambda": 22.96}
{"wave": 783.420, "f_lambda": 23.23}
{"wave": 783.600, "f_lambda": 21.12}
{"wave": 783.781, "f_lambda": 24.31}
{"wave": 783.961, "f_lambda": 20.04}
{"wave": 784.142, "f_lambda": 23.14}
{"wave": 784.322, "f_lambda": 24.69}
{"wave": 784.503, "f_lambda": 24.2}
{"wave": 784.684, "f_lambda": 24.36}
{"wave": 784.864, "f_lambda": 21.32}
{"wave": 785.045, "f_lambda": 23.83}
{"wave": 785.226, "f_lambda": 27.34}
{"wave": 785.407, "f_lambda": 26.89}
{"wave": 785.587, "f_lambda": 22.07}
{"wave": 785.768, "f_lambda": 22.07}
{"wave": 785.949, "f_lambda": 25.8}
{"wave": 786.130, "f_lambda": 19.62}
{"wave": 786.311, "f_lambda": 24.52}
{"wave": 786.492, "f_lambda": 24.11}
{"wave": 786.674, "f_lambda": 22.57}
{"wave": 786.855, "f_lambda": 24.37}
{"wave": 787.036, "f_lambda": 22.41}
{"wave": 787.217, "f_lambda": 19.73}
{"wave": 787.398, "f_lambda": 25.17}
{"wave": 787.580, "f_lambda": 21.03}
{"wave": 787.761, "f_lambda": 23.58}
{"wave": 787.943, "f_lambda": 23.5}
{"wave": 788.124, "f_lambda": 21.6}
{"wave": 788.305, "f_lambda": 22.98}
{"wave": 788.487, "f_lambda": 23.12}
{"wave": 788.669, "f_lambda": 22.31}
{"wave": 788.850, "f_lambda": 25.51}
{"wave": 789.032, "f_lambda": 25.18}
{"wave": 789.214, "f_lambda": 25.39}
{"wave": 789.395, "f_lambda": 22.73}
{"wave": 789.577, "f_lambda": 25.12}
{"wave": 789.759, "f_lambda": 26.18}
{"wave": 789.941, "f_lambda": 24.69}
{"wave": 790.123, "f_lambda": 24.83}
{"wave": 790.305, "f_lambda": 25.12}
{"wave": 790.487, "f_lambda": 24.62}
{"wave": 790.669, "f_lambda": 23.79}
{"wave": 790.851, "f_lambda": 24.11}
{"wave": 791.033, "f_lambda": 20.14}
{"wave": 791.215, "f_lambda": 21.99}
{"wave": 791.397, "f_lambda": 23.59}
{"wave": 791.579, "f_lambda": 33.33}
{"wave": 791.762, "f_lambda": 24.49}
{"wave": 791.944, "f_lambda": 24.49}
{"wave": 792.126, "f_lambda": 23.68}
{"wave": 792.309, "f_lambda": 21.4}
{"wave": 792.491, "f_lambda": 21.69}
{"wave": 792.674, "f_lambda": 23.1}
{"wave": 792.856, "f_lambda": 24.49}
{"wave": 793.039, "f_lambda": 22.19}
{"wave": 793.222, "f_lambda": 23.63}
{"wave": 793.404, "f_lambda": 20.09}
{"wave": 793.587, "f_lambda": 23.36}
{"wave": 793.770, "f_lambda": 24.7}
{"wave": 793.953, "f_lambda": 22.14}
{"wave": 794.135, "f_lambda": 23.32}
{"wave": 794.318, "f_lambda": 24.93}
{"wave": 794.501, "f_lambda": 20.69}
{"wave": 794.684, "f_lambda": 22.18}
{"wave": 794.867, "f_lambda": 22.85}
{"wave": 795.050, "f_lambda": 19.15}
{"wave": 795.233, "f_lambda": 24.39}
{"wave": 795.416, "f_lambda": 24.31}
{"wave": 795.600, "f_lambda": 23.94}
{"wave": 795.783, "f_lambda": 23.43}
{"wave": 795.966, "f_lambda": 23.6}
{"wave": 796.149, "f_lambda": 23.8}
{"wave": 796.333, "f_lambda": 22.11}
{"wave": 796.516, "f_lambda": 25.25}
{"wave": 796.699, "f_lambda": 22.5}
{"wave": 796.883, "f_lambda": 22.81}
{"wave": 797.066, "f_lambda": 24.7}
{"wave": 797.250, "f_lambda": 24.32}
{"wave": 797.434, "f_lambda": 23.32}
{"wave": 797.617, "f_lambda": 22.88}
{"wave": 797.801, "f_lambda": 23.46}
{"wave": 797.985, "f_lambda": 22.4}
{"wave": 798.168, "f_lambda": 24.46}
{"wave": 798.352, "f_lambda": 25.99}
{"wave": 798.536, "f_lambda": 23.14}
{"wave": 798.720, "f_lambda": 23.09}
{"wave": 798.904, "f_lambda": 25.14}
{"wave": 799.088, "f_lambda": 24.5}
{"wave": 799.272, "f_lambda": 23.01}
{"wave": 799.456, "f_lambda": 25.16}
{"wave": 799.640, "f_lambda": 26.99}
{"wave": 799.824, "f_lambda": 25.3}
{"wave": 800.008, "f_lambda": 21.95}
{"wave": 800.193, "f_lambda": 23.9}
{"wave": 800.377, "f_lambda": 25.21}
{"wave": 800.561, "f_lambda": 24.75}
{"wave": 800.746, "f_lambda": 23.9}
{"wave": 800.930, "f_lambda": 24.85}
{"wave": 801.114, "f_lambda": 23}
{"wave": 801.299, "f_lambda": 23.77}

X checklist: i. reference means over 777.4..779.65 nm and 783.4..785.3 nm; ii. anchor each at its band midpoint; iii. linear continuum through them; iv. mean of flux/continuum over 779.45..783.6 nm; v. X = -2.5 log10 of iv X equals -0.02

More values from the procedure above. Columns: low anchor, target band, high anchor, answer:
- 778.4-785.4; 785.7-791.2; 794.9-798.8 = 0.014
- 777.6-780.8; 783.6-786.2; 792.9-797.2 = 0.014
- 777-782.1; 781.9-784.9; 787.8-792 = 0.044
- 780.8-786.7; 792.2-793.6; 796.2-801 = 0.070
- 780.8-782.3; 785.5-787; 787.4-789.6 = 0.038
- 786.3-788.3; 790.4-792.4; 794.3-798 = -0.052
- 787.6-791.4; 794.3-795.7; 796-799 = 0.049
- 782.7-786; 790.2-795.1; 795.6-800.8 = 0.025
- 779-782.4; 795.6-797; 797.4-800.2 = 0.031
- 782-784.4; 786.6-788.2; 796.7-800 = 0.039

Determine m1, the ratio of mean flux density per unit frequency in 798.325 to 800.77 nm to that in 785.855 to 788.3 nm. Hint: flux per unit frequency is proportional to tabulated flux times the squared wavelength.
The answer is 1.1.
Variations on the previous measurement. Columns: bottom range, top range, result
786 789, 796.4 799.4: 1.06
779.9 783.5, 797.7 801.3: 1.04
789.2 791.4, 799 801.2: 1.04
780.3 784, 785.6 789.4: 0.98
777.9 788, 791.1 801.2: 1.03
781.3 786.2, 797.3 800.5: 1.06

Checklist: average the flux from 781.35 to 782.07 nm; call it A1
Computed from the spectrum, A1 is 25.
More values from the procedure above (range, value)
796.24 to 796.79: 23.3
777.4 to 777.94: 24.9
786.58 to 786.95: 23.4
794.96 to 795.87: 23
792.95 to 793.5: 22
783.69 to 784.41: 23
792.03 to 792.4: 22.6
